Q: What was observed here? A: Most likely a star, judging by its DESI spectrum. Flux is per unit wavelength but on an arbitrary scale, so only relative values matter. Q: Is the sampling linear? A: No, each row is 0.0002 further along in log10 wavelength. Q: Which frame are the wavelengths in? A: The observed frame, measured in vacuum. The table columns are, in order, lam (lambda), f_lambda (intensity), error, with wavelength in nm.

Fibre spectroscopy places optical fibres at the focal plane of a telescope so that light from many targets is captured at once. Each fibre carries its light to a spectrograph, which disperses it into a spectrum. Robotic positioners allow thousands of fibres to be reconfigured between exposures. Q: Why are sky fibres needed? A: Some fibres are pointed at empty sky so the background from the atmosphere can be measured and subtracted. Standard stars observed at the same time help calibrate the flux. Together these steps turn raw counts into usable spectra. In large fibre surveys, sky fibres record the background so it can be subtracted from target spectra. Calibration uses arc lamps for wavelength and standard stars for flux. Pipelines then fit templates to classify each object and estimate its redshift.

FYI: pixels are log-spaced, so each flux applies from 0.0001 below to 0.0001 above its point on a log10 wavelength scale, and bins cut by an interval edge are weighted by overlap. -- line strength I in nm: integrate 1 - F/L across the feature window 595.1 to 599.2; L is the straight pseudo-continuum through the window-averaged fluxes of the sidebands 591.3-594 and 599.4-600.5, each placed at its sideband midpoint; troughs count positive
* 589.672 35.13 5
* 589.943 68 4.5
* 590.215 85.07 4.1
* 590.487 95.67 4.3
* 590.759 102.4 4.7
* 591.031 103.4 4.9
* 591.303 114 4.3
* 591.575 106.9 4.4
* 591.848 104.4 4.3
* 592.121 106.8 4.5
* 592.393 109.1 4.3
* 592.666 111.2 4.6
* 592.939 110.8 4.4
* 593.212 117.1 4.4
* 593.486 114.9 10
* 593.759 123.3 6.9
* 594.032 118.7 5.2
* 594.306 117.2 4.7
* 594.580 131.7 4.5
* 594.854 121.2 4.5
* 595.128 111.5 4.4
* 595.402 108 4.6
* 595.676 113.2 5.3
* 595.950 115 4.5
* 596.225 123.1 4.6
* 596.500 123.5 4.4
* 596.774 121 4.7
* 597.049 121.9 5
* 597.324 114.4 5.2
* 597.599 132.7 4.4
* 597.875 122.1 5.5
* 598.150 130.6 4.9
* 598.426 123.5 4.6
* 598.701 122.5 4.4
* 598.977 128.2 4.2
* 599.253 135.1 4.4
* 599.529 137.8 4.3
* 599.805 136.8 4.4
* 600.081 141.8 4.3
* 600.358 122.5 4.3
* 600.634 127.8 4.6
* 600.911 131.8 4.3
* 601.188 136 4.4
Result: 0.15 nm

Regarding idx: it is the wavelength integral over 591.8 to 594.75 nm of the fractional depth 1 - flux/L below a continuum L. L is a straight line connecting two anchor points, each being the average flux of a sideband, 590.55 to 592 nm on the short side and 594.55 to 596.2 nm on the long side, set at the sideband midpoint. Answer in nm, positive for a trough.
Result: -0.12 nm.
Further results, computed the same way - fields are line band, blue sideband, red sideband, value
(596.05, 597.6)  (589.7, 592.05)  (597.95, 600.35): -0.01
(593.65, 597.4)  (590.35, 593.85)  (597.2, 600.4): 0.01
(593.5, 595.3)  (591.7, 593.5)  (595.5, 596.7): -0.09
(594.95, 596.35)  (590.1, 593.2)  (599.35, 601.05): 0.05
